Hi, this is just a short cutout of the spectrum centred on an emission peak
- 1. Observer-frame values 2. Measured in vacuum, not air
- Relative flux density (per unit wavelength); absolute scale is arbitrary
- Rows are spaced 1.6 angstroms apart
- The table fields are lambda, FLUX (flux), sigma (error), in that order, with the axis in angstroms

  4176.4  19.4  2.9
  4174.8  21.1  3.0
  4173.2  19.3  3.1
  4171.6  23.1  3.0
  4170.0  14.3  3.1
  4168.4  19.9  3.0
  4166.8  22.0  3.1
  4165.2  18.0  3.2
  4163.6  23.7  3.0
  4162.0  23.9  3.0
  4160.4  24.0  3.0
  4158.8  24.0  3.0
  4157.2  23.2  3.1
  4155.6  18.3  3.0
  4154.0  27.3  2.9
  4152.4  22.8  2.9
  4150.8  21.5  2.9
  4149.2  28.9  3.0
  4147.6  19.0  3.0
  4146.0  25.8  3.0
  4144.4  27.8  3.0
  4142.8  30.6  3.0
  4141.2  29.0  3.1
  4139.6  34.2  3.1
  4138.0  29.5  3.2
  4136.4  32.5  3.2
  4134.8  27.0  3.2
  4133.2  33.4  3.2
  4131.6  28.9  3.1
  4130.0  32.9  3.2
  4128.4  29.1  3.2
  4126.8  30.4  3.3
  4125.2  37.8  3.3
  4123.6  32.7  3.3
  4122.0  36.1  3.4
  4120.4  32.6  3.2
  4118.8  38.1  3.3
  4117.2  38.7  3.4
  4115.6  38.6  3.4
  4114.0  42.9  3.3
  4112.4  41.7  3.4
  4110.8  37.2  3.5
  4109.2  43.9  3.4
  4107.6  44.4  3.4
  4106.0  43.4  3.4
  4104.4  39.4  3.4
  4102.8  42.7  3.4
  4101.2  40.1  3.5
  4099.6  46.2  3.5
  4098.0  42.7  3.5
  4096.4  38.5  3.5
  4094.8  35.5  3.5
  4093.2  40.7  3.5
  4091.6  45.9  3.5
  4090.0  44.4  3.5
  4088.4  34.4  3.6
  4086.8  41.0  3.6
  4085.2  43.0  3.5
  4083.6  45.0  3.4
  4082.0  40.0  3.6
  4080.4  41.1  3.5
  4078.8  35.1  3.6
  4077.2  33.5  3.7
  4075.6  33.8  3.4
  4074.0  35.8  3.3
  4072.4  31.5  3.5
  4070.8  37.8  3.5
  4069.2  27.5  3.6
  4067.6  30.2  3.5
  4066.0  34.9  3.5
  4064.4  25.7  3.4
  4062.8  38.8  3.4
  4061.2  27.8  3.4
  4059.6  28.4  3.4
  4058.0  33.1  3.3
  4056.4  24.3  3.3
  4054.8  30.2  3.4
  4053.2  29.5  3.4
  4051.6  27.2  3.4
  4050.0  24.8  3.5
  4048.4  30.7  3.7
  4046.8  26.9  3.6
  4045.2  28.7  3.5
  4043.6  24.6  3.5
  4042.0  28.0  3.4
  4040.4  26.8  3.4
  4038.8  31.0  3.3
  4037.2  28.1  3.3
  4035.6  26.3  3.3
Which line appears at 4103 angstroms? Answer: C III] 1909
